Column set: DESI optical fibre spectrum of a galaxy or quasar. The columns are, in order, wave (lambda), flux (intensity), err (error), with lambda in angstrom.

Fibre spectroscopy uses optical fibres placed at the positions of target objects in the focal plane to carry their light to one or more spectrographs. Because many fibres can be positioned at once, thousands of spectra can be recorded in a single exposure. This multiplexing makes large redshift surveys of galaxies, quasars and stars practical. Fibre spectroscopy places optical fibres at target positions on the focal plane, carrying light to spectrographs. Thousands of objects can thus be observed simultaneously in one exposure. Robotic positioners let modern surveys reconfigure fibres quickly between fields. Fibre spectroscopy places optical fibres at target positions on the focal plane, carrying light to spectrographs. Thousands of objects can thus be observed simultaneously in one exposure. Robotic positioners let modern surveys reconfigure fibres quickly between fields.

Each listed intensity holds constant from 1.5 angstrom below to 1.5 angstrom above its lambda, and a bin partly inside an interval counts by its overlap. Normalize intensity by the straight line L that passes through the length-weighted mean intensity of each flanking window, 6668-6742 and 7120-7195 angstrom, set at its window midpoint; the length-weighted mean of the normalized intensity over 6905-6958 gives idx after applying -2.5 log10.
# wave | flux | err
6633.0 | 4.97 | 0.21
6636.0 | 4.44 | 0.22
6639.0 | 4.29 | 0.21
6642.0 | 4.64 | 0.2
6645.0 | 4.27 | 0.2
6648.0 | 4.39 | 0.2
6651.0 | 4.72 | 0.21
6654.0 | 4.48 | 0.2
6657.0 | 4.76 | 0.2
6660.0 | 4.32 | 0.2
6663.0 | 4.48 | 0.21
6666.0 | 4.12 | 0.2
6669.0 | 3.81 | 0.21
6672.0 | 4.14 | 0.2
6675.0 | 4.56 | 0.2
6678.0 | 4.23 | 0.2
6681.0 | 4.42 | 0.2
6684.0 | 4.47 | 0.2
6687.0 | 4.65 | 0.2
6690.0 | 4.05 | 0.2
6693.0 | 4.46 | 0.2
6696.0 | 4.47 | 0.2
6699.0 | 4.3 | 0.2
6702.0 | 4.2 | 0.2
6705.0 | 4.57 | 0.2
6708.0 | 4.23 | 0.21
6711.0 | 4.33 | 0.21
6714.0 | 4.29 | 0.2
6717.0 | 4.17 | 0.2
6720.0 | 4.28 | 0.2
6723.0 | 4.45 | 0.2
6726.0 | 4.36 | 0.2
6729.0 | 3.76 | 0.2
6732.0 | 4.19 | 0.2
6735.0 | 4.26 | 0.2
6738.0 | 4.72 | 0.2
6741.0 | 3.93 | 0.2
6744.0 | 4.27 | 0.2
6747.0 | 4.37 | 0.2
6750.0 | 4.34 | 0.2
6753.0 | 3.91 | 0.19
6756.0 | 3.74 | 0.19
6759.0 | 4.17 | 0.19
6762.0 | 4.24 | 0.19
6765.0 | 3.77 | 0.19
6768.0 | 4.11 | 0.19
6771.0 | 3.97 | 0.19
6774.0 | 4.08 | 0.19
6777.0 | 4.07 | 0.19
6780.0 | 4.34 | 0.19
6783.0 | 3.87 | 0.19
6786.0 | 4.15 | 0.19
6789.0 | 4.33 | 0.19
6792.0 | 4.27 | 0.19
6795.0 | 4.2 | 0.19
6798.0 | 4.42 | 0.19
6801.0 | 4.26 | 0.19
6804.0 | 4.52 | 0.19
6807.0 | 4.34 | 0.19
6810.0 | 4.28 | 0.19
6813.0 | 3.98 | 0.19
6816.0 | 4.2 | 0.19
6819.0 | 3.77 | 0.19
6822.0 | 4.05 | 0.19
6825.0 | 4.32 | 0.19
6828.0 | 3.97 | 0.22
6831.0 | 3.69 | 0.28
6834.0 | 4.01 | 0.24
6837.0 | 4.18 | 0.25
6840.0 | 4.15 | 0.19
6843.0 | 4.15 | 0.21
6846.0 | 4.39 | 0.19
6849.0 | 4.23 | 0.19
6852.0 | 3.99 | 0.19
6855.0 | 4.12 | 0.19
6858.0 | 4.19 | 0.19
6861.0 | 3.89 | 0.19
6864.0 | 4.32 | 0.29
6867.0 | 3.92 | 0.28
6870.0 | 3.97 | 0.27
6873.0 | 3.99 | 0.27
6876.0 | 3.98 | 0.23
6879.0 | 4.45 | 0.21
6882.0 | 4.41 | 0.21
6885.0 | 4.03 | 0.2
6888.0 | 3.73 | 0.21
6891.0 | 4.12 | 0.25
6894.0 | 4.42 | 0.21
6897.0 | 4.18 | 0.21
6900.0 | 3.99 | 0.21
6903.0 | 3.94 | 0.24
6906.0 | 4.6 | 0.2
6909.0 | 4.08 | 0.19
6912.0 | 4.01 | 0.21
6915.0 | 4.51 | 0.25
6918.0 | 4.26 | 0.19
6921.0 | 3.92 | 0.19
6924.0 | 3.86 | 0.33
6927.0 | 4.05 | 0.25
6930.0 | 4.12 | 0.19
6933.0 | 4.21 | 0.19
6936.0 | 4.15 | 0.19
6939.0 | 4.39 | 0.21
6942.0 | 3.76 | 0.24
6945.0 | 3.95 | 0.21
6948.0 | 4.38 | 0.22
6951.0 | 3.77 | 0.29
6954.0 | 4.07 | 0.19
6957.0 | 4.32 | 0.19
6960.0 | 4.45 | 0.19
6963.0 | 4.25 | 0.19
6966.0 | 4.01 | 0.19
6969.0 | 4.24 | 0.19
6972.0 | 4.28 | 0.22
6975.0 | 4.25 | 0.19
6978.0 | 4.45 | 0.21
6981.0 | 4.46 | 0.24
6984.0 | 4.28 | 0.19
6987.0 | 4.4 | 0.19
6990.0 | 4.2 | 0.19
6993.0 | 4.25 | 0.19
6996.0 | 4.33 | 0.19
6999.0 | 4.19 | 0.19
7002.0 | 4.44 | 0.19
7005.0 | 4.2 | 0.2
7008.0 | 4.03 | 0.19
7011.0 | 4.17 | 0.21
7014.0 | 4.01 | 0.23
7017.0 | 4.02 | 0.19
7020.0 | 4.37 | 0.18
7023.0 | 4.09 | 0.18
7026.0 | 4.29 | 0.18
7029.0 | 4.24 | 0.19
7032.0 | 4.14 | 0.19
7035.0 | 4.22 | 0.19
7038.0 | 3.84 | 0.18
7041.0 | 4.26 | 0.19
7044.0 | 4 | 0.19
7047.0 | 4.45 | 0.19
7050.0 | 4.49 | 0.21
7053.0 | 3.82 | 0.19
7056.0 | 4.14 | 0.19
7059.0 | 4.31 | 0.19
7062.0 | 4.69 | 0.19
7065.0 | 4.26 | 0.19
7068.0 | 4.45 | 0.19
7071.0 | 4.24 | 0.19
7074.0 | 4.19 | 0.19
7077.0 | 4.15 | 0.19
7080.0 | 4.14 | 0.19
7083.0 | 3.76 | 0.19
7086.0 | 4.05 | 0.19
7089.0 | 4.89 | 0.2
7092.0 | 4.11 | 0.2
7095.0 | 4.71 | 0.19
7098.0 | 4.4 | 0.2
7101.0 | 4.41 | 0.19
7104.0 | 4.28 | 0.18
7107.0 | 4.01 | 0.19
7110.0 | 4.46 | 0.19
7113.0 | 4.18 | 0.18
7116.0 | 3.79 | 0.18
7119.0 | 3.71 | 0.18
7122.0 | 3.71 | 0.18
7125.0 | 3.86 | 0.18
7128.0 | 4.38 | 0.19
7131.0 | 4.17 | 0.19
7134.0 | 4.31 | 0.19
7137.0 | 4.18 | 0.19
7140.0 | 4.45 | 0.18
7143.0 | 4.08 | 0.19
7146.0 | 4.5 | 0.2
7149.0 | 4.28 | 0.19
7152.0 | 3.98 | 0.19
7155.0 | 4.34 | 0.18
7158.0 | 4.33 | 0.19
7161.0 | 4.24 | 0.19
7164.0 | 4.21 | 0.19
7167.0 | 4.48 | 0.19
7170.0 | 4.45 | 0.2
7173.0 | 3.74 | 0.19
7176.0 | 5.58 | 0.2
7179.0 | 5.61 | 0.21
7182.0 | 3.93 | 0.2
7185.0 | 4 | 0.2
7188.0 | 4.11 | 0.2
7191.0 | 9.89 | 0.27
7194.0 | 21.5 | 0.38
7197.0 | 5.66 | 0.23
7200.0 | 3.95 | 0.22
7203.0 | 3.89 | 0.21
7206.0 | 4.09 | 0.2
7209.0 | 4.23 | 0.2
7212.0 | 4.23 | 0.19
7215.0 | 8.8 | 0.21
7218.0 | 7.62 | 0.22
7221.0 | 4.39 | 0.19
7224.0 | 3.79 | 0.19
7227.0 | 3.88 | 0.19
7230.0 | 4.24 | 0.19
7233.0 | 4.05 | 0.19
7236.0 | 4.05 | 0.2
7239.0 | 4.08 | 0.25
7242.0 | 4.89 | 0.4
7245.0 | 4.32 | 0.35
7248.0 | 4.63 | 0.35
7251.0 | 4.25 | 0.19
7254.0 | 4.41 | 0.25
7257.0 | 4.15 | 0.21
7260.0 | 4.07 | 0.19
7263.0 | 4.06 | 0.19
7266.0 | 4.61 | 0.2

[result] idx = 0.140 mag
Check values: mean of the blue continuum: 4.3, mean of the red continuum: 5.09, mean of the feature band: 4.13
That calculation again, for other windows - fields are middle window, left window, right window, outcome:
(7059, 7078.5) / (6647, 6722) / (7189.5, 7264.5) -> 0.19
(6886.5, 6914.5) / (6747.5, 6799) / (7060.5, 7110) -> 0.02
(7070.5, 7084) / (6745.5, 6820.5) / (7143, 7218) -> 0.25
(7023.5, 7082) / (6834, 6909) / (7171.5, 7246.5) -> 0.16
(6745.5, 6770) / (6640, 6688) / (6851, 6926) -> 0.05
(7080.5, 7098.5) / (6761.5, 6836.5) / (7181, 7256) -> 0.18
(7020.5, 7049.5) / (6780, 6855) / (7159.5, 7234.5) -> 0.18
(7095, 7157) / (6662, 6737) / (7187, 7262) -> 0.25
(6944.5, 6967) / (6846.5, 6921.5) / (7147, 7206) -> 0.08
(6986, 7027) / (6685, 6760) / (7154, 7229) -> 0.20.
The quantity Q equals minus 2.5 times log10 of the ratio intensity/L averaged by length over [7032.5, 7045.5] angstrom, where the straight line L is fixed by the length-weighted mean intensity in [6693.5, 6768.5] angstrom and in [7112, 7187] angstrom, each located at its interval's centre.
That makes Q 0.04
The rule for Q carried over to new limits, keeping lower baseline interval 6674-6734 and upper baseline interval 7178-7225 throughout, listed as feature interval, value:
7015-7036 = 0.310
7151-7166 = 0.395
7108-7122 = 0.427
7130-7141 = 0.369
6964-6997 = 0.251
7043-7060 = 0.326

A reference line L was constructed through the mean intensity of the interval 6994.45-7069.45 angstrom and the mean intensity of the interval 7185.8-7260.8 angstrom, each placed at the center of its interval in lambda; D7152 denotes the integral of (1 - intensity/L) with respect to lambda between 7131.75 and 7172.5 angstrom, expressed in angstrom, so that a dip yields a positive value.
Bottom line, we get 6.0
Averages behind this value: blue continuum 4.22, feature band 4.28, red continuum 5.49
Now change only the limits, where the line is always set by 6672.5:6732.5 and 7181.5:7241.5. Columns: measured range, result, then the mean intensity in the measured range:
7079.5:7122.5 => 9.84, 4.19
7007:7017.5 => 2.27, 4.06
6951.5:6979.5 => 4.50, 4.24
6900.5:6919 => 2.56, 4.22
